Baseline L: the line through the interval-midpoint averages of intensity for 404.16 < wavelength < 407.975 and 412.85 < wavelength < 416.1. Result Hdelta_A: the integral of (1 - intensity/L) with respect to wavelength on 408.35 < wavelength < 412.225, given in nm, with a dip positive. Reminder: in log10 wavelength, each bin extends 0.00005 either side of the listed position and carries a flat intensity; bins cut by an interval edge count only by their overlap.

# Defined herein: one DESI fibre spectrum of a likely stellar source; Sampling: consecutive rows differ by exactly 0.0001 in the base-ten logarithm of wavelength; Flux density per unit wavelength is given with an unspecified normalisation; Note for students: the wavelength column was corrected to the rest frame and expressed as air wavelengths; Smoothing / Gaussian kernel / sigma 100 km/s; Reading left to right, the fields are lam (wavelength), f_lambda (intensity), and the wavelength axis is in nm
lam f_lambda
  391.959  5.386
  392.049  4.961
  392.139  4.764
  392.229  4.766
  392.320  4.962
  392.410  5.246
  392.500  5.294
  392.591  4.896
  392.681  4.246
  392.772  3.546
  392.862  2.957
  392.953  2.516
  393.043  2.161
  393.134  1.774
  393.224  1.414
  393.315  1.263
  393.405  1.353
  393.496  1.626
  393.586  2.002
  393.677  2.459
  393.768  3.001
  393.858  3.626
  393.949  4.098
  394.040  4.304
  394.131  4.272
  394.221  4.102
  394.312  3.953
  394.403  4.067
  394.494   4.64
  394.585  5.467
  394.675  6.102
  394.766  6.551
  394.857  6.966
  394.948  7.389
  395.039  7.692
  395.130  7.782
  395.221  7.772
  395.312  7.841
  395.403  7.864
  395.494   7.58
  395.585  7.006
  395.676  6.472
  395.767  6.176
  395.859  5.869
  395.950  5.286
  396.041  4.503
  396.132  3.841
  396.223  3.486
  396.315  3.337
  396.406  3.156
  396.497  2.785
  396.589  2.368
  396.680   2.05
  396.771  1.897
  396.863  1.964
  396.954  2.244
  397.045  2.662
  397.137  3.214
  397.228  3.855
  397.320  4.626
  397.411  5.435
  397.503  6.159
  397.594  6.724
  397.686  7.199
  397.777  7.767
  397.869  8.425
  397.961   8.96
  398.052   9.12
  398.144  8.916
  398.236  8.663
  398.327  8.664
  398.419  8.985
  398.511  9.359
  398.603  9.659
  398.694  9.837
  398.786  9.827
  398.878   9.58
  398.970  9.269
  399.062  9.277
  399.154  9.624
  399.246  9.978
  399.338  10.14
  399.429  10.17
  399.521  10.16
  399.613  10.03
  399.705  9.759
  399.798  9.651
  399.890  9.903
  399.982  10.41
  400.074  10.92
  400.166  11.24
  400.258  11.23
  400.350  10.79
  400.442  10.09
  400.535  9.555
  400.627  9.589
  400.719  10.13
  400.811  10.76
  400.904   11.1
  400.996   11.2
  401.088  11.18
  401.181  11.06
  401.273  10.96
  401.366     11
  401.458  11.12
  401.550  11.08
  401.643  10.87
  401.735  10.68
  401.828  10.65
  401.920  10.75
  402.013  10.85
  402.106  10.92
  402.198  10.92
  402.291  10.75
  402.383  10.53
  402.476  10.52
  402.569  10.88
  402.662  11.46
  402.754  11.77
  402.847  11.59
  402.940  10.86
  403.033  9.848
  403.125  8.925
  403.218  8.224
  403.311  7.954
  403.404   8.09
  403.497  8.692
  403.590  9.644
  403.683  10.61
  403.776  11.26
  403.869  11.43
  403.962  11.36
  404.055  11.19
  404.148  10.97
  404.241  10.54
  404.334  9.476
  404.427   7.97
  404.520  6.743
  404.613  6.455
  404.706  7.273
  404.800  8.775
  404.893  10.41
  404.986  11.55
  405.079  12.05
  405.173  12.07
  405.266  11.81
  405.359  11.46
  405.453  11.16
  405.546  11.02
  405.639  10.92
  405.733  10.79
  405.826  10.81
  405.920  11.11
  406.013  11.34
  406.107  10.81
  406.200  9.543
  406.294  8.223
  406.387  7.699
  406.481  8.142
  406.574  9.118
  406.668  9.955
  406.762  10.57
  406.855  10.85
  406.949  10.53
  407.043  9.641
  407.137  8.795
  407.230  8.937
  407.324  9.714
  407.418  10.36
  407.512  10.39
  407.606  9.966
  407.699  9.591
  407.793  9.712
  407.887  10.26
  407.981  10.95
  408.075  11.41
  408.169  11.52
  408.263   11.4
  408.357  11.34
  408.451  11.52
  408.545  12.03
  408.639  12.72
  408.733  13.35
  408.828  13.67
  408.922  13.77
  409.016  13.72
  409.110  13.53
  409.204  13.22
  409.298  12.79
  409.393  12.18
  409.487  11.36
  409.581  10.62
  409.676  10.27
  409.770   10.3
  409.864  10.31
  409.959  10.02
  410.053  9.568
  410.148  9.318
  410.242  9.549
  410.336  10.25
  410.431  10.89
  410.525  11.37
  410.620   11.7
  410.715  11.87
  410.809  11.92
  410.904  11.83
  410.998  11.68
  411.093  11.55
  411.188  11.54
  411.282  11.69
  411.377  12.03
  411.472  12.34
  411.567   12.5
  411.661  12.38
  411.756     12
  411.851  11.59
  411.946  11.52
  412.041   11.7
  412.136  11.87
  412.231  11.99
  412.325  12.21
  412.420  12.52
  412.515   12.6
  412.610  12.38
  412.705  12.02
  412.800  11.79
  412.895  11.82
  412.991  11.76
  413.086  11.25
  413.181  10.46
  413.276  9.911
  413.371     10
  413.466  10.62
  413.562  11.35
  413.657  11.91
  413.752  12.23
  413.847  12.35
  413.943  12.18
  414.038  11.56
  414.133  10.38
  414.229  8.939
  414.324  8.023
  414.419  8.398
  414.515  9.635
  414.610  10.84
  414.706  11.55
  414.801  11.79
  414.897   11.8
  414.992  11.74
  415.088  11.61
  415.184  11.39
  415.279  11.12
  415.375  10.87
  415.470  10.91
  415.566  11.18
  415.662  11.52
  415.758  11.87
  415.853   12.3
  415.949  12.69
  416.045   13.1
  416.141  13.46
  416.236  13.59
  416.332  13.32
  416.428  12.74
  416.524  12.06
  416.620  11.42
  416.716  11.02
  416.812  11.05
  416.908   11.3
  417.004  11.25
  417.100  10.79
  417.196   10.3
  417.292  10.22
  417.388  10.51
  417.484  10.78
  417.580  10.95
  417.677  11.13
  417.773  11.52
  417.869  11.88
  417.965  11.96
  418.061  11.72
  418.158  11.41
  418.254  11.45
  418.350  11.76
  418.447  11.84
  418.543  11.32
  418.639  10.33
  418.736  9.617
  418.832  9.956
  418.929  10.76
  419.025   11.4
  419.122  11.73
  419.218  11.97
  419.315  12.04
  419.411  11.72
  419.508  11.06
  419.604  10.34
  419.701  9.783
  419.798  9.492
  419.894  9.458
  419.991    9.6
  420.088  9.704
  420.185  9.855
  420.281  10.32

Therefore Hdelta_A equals -0.43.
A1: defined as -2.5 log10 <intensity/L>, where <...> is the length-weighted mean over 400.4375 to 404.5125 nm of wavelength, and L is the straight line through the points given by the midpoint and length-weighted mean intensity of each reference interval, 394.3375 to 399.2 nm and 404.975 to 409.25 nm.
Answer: -0.178 mag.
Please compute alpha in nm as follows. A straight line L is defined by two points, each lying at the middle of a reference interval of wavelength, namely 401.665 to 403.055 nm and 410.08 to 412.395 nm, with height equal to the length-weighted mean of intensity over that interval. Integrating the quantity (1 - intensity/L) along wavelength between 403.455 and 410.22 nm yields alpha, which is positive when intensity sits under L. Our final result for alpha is 0.38 nm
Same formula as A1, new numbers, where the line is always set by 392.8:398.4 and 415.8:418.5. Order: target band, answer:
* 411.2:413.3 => -0.169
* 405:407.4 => -0.245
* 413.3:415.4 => -0.010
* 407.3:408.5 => -0.209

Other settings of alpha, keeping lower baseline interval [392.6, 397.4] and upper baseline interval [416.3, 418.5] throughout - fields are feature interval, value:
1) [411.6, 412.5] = -0.22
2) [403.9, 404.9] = -0.27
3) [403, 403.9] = -0.32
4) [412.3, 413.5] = -0.19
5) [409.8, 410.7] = -0.13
